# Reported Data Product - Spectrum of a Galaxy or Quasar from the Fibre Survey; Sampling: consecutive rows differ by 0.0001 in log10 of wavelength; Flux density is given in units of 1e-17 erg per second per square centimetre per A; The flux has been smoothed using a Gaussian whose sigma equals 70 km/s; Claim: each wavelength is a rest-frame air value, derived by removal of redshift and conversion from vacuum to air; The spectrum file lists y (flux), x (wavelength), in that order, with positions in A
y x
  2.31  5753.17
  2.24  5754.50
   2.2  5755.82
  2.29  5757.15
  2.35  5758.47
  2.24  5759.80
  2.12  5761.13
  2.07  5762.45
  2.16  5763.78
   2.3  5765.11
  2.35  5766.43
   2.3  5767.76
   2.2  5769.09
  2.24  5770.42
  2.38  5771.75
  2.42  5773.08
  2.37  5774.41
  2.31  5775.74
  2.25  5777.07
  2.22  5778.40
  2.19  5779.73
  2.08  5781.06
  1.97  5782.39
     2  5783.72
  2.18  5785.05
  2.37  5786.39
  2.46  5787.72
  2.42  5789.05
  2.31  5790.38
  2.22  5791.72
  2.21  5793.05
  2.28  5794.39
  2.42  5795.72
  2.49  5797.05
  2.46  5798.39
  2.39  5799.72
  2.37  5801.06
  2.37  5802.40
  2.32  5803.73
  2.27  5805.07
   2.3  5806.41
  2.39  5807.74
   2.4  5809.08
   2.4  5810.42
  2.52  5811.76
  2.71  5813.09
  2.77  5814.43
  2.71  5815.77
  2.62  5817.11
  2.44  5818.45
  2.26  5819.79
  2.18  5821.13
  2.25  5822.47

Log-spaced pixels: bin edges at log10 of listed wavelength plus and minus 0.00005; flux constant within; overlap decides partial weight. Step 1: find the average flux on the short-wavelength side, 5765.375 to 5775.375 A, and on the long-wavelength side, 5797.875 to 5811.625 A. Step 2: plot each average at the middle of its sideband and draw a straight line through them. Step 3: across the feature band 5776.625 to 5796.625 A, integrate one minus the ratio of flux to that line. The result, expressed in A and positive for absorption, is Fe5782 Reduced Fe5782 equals 0.9 A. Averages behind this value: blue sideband 2.32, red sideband 2.37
